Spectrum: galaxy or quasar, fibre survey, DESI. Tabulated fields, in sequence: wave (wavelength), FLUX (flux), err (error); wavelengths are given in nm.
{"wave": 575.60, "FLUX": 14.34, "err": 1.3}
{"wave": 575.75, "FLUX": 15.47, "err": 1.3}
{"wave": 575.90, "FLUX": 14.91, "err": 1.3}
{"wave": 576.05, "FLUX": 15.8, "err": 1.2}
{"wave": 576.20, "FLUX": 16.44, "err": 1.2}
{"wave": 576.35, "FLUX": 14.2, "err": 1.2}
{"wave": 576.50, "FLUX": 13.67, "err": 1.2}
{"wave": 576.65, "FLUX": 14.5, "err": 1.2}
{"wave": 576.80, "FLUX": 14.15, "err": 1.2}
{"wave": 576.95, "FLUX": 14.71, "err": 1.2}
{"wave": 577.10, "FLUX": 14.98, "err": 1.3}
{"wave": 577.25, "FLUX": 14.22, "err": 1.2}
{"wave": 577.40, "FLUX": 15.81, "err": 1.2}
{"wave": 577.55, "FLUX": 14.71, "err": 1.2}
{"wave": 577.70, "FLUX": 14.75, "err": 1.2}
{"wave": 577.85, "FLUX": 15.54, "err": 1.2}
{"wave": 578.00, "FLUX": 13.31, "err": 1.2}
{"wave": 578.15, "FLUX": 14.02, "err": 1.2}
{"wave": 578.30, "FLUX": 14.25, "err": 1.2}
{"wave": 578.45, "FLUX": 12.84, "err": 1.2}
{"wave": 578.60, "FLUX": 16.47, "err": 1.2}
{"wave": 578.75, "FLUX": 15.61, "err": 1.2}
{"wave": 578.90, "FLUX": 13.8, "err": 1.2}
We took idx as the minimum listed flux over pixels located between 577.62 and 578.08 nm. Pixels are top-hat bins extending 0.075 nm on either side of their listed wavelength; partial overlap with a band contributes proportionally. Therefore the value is 13.31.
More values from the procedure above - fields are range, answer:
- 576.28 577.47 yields 13.67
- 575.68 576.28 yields 14.91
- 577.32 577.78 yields 14.71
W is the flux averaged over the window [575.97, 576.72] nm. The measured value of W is 14.9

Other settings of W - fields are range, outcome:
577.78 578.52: 14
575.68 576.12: 15.4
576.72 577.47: 14.8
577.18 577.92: 15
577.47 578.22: 14.5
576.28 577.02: 14.2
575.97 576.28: 16.1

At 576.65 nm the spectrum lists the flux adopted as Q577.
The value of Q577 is 14.5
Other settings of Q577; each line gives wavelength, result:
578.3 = 14.25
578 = 13.31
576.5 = 13.67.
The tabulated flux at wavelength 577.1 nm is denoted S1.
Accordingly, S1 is 14.98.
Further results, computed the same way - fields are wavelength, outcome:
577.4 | 15.81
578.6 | 16.47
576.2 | 16.44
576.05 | 15.8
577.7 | 14.75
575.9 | 14.91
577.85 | 15.54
